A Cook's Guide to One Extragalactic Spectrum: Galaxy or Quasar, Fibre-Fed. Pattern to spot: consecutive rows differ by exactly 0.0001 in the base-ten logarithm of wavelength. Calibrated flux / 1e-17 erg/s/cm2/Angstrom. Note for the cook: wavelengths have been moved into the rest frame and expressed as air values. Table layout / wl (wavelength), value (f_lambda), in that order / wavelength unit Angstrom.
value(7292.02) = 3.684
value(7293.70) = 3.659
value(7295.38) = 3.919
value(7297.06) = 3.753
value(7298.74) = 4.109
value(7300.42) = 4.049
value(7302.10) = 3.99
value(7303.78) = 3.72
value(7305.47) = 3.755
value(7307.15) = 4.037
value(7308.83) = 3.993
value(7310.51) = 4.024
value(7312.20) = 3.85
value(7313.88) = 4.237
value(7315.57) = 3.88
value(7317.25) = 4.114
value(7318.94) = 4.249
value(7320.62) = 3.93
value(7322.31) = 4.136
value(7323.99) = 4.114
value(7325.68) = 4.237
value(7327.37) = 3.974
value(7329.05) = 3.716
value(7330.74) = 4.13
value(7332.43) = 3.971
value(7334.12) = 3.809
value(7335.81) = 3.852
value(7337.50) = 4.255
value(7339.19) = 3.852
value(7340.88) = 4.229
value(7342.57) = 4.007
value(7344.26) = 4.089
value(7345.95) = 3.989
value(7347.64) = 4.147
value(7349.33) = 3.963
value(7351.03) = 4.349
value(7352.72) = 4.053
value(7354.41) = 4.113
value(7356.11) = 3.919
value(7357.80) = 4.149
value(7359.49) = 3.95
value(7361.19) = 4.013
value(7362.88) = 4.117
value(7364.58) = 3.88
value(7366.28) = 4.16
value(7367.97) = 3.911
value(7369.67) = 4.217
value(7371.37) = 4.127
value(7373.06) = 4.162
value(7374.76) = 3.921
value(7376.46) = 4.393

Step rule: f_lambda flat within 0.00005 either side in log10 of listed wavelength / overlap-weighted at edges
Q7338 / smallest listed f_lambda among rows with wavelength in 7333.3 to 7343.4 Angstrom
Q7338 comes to 3.809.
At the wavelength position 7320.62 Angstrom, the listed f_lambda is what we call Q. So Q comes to 3.93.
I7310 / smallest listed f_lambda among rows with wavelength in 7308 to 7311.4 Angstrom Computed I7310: 3.993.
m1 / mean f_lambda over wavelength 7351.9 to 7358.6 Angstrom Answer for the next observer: 4.06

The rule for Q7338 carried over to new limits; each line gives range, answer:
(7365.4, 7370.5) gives 3.911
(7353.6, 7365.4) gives 3.88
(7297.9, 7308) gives 3.72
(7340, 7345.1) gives 4.007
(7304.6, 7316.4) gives 3.755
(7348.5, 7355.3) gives 3.963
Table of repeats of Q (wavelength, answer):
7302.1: 3.99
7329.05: 3.716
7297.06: 3.753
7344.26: 4.089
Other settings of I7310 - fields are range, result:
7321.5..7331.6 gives 3.716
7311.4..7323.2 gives 3.85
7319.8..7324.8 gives 3.93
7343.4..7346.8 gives 3.989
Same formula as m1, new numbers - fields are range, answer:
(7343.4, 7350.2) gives 4.05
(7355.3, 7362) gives 4.01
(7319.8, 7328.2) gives 4.08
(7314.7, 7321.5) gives 4.04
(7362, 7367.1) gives 4.05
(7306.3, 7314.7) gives 4.03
